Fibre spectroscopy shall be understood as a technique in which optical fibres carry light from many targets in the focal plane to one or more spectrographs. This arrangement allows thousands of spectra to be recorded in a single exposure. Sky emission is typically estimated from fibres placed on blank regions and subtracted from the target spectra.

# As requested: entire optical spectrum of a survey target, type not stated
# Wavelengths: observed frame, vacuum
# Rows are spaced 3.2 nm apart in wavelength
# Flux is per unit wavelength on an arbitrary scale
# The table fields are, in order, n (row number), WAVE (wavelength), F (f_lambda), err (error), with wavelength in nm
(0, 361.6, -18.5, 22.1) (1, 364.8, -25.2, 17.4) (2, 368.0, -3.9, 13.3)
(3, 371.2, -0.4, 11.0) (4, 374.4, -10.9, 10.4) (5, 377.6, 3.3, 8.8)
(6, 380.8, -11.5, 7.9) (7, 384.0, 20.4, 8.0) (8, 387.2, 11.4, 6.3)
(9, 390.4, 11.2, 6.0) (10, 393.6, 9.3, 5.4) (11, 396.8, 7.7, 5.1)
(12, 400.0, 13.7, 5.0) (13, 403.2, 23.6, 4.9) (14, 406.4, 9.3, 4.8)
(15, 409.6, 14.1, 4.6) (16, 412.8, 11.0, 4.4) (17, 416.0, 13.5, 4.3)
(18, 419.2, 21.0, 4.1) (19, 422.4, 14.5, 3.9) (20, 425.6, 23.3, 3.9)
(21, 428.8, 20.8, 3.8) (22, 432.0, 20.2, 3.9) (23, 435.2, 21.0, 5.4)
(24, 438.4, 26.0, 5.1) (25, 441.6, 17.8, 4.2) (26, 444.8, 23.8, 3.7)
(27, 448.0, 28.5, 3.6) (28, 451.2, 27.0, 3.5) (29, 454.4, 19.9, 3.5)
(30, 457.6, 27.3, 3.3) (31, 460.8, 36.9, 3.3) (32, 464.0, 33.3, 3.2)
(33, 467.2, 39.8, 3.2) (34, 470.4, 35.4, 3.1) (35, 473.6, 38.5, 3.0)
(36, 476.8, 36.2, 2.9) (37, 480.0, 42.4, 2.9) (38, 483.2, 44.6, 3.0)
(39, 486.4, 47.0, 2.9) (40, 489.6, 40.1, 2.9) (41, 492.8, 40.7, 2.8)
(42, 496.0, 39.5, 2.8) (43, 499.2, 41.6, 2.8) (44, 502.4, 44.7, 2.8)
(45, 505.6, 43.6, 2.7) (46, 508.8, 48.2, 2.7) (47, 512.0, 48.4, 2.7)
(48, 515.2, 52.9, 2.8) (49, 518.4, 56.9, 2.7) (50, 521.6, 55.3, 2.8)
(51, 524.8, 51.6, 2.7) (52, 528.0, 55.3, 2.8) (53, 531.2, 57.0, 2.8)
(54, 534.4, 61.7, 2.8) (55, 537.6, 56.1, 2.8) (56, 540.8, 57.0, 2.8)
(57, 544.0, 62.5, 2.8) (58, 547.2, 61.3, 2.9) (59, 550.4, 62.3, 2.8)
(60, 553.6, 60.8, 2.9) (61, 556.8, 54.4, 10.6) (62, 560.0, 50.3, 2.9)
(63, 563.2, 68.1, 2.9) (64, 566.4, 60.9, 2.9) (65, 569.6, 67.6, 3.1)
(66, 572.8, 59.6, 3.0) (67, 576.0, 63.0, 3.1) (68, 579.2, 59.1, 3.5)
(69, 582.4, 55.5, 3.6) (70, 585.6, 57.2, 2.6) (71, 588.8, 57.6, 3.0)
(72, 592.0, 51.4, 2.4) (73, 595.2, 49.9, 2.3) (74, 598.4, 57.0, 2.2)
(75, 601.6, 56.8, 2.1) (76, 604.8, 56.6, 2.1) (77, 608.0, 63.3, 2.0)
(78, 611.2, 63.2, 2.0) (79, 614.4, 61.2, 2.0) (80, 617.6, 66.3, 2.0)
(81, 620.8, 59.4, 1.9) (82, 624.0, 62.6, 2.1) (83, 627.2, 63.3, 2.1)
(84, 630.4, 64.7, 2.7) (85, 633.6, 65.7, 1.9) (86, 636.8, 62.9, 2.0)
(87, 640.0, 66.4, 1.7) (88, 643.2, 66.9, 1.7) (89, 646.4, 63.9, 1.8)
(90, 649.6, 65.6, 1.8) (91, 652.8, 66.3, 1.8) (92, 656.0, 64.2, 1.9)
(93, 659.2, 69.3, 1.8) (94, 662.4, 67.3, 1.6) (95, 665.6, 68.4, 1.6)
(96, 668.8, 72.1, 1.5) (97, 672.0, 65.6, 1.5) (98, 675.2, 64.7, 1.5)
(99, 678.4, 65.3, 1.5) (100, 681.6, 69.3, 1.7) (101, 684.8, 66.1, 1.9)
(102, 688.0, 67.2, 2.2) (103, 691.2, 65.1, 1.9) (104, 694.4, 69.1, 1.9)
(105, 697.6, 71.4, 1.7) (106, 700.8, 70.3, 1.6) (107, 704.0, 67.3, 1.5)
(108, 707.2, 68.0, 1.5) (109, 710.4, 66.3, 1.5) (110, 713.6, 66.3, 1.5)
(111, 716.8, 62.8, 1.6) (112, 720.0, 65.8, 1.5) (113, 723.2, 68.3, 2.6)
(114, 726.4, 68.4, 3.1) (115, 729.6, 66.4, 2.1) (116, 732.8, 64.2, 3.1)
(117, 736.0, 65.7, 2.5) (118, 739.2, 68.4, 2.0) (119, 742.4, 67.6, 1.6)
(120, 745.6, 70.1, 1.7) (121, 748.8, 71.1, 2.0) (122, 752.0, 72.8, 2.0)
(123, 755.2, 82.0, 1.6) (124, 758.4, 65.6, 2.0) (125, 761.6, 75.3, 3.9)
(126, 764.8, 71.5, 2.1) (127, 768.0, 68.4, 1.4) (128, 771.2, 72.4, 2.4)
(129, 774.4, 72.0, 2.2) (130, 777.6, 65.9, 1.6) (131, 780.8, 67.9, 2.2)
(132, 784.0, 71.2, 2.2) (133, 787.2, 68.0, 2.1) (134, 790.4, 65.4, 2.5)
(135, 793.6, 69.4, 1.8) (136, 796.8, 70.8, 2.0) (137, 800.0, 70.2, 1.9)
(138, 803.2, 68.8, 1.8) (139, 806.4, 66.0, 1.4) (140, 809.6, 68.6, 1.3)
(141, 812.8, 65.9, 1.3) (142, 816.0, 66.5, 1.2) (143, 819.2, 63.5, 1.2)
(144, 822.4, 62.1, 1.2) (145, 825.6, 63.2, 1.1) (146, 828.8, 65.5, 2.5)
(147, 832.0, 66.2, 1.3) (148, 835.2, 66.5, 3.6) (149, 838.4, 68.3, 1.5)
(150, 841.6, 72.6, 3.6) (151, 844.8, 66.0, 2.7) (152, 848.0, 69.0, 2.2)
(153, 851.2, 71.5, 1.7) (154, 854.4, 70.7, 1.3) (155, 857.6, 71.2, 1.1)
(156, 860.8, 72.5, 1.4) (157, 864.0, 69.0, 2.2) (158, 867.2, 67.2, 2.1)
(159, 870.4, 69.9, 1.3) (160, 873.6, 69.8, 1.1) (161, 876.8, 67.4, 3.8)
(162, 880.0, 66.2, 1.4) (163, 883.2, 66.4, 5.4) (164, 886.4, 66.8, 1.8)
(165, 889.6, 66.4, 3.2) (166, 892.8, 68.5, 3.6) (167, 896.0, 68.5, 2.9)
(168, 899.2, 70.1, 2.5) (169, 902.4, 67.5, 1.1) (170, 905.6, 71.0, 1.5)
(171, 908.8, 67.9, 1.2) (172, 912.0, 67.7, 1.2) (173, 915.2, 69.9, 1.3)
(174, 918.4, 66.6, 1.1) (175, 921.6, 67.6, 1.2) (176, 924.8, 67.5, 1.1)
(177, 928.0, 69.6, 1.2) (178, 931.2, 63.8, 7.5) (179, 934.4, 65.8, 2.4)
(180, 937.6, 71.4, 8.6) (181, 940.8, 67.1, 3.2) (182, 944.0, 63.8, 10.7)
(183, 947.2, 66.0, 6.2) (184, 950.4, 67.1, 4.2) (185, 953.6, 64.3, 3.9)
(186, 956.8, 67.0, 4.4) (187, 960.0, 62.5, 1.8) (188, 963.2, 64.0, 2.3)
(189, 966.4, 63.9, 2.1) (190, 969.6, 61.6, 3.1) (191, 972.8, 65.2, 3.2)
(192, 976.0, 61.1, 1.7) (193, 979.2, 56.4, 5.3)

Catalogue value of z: 0.15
